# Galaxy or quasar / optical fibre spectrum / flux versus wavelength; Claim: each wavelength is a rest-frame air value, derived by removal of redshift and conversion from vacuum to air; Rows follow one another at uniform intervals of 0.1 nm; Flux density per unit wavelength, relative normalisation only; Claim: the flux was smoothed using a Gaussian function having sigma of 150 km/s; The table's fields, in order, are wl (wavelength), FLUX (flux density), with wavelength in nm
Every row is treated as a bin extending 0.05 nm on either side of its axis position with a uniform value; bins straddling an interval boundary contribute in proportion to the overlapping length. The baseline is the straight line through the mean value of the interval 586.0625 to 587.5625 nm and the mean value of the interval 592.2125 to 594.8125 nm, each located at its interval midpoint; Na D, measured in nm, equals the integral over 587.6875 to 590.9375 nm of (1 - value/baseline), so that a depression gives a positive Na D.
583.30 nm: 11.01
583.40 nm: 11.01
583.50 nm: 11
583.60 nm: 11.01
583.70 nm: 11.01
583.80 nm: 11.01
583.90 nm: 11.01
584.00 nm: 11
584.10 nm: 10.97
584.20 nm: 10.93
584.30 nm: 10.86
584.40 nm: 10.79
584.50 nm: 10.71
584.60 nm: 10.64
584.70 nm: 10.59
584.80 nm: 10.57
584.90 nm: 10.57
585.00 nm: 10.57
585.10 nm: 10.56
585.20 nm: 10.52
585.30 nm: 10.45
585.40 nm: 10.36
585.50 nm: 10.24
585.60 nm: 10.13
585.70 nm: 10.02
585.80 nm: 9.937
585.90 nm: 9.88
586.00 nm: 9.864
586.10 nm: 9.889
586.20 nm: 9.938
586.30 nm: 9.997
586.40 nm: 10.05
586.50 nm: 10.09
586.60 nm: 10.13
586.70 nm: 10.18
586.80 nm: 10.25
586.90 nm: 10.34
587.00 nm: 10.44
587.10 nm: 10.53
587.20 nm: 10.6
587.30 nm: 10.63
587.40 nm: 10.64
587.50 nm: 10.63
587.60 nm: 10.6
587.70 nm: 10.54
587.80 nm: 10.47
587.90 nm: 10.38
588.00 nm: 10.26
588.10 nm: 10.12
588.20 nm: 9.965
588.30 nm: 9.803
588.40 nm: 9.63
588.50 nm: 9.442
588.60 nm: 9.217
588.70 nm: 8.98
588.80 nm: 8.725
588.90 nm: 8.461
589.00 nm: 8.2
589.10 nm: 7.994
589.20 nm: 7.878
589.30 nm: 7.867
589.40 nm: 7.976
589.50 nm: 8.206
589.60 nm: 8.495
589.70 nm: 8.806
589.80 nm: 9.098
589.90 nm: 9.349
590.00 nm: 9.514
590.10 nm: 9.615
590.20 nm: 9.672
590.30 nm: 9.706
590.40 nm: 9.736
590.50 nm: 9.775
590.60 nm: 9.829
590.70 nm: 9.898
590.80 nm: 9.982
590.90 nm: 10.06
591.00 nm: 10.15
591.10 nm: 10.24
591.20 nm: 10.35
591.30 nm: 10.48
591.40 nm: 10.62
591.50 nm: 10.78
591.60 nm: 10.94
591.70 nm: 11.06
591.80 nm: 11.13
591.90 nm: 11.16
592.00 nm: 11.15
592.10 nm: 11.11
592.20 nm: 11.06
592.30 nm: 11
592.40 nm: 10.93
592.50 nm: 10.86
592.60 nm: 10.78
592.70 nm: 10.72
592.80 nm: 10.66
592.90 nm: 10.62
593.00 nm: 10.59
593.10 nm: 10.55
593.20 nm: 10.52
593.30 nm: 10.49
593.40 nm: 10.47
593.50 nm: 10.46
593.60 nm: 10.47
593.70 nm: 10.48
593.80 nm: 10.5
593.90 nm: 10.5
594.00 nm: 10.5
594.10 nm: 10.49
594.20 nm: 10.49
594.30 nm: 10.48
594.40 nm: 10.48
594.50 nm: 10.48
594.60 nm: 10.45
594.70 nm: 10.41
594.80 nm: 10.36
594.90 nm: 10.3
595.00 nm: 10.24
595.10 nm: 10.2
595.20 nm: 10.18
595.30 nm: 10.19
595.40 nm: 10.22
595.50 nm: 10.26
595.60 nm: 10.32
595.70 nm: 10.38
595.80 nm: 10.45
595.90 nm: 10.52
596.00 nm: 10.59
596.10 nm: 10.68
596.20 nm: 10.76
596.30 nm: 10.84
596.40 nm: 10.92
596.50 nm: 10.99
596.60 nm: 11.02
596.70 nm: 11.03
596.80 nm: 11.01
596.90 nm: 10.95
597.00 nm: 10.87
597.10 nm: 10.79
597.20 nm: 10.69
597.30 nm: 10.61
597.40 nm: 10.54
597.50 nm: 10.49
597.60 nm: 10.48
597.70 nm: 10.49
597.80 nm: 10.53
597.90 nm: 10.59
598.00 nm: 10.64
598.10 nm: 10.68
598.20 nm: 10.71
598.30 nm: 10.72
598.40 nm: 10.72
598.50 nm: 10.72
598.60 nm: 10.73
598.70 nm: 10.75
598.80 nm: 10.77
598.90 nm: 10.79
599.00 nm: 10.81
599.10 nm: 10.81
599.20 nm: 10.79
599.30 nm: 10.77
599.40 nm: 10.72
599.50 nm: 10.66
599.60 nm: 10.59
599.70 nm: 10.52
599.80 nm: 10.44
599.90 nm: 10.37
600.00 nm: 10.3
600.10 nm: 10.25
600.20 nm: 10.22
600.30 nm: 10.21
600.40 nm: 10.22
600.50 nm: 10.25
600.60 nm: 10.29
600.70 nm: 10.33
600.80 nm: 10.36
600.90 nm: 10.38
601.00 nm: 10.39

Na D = 0.34 nm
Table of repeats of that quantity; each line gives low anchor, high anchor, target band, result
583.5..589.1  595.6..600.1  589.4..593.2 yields 0.08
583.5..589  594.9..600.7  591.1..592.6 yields -0.07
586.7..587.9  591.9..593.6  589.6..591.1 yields 0.14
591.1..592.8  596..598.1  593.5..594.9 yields 0.04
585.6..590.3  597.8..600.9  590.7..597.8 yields -0.32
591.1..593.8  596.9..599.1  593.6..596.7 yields 0.06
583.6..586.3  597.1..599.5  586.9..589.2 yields 0.16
